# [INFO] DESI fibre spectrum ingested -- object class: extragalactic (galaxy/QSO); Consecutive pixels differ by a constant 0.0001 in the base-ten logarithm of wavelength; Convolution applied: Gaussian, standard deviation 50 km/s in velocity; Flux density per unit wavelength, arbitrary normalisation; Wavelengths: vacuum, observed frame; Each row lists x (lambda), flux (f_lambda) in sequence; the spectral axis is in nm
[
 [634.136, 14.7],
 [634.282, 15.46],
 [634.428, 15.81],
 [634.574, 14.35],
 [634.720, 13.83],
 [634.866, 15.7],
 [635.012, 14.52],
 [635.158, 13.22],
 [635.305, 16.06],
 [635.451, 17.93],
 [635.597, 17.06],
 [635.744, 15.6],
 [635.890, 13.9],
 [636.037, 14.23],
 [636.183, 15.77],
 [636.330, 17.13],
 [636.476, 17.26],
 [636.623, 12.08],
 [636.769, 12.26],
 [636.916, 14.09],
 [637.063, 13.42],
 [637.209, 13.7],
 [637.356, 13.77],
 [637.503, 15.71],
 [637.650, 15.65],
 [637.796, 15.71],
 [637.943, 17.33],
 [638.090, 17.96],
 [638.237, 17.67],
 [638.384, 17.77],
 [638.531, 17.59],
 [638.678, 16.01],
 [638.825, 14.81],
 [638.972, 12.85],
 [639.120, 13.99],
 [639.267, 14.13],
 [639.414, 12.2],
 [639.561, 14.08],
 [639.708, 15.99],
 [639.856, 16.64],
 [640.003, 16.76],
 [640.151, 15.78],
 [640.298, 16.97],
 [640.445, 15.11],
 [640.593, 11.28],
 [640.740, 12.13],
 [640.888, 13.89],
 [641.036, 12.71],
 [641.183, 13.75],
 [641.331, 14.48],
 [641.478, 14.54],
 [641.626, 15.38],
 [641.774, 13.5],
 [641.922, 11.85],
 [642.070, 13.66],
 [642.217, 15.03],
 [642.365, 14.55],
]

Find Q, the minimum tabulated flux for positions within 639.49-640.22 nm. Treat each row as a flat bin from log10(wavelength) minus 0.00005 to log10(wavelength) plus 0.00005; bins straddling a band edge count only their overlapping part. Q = 14.08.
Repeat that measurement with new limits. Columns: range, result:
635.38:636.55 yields 13.9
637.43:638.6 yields 15.65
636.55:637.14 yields 12.08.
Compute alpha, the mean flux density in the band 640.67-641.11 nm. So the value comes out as 12.9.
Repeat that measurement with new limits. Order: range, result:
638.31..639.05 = 15.8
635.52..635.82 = 16.3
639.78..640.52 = 16.2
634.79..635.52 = 15.5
